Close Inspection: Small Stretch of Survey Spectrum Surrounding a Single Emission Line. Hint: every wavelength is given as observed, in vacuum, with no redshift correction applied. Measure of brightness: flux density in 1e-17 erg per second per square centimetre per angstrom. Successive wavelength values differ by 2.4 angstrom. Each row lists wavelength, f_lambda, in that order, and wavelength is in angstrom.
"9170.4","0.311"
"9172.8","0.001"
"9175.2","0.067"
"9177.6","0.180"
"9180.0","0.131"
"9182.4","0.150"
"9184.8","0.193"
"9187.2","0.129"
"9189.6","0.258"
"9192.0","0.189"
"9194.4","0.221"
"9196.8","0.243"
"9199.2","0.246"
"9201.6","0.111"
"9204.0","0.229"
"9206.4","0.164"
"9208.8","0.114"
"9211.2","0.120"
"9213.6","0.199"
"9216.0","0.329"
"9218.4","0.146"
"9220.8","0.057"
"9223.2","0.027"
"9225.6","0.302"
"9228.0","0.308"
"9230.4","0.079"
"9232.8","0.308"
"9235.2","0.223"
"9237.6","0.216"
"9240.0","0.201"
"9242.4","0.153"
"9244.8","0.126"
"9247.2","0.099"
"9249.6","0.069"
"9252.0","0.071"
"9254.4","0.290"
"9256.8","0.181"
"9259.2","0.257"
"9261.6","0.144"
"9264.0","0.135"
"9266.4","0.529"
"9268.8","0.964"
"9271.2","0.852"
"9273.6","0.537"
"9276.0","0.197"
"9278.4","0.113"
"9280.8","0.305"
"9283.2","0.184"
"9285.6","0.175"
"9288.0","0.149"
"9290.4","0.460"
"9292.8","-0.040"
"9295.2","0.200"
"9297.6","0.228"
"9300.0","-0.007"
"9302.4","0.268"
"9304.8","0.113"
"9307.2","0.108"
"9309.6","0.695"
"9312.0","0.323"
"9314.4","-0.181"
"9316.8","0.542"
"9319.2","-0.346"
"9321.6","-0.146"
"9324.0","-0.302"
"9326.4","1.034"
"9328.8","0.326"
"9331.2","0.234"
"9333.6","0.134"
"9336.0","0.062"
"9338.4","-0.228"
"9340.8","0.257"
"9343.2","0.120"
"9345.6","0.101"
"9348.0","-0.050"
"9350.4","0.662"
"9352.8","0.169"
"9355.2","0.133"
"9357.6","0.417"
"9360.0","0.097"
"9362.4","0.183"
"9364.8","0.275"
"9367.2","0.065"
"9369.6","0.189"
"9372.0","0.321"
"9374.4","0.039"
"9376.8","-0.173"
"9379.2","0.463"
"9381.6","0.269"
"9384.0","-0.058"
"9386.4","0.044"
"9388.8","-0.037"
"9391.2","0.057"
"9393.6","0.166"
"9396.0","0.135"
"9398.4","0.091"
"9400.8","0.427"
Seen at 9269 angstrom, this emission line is H-beta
